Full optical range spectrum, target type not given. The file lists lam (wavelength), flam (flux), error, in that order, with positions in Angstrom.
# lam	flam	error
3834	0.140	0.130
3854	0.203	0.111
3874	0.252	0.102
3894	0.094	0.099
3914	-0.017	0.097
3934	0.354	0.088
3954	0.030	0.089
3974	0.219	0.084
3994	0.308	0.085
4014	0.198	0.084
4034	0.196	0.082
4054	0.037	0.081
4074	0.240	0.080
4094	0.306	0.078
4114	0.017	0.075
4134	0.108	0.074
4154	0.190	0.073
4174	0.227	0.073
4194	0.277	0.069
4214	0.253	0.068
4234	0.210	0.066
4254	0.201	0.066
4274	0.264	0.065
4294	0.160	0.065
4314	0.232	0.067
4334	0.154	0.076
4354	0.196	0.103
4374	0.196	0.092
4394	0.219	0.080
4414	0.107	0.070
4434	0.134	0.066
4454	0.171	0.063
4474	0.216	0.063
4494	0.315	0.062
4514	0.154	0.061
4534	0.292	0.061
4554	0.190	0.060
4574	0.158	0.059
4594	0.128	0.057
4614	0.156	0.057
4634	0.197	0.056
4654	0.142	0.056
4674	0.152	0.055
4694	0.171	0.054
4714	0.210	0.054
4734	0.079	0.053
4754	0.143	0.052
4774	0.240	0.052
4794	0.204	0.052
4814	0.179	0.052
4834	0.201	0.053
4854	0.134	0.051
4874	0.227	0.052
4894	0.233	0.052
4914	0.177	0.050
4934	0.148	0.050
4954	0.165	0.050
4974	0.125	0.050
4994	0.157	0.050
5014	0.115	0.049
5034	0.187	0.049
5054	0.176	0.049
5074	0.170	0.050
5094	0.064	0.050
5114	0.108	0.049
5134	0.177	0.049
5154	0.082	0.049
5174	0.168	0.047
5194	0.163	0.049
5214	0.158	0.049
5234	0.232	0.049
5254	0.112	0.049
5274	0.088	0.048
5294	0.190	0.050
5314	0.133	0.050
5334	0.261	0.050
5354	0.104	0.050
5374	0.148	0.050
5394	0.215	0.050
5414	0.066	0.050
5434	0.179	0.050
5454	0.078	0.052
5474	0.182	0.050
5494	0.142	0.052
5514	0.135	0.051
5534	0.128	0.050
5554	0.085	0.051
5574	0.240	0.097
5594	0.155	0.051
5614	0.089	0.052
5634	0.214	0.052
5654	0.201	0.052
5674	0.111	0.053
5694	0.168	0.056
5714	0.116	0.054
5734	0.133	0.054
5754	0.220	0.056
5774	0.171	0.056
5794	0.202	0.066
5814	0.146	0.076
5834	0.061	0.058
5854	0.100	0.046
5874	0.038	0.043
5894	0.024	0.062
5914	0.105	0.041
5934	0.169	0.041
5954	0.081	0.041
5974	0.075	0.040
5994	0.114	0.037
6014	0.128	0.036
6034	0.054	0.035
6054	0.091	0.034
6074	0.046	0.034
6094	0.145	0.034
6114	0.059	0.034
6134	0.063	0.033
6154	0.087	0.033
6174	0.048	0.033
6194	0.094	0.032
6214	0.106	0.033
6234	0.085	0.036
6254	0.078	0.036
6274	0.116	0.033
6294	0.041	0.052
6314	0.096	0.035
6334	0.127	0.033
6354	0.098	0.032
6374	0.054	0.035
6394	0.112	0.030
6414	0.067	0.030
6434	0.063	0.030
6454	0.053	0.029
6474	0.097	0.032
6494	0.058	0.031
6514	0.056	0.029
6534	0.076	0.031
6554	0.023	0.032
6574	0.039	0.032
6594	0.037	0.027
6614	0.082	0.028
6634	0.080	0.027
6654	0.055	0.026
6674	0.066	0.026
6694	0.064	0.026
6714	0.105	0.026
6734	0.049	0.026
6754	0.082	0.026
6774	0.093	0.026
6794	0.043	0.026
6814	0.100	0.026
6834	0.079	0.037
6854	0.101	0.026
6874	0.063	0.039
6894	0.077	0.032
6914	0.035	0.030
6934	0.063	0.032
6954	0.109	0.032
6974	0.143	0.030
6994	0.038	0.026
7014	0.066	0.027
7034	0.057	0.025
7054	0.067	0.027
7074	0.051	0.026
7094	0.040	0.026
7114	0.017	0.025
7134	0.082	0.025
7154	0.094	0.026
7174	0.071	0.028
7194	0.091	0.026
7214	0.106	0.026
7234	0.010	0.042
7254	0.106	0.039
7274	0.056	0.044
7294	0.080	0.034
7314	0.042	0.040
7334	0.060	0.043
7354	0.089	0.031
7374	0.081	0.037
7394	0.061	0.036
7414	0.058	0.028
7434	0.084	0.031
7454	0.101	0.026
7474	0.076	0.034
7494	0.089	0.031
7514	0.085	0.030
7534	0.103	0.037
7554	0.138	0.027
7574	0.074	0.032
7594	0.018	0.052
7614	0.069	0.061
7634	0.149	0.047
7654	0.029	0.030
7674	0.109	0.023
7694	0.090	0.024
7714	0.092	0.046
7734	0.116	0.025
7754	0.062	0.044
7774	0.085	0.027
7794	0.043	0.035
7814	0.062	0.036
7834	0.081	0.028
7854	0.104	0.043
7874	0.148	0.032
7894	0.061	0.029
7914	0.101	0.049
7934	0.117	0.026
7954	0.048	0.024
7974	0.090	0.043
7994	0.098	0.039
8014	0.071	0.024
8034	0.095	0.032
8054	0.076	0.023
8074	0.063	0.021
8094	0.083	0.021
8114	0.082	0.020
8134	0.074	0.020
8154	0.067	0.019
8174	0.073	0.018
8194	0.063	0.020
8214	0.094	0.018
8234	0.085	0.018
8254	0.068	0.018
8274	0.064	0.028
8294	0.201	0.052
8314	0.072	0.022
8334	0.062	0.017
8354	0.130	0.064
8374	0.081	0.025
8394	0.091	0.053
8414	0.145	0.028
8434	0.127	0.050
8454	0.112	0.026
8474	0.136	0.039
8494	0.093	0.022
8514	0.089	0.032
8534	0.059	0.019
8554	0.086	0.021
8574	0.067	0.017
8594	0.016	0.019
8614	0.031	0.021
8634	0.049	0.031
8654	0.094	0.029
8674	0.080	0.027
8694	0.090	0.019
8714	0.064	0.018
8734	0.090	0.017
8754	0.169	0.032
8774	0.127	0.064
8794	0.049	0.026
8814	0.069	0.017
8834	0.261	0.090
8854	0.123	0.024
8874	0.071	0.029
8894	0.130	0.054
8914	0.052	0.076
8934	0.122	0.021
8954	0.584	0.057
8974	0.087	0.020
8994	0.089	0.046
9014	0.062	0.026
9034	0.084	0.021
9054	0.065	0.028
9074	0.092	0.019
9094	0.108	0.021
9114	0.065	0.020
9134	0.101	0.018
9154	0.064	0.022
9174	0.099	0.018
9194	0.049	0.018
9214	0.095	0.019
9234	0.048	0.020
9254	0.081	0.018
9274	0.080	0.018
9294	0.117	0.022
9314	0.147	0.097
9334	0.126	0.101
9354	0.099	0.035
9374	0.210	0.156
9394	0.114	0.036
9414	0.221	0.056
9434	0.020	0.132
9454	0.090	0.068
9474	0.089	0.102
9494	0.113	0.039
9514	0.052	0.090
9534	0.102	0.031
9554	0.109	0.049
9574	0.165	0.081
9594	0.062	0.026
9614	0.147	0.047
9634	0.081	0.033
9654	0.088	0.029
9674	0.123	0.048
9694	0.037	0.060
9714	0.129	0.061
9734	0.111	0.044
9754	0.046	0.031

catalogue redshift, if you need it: 1.400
